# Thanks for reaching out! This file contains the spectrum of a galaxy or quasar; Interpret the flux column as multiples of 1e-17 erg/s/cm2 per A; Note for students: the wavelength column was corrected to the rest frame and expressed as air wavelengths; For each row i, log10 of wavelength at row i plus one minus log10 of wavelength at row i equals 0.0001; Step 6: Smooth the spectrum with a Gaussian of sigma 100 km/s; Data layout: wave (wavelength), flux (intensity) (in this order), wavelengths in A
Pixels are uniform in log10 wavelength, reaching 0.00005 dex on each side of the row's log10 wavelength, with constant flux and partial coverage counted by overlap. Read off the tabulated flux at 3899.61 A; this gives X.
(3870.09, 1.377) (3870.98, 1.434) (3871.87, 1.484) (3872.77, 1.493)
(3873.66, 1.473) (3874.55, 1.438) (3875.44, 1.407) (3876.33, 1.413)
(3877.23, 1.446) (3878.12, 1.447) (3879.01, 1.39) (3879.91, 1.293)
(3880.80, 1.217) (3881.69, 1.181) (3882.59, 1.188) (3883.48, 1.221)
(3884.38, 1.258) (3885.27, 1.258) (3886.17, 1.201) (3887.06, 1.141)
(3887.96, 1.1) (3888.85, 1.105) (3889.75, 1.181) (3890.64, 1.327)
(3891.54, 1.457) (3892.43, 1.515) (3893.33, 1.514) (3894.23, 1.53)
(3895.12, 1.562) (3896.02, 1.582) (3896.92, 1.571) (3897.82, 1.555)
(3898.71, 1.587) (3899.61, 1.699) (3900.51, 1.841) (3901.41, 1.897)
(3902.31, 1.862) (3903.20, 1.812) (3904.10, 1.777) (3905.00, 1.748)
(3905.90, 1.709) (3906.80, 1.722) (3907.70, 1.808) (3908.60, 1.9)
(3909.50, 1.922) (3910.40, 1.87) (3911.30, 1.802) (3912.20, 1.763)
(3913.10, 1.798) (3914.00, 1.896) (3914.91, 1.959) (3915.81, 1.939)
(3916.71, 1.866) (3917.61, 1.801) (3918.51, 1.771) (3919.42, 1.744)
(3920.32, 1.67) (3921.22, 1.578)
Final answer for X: 1.699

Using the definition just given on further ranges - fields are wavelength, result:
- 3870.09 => 1.377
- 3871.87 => 1.484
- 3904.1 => 1.777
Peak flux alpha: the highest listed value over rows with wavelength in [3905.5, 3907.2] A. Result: 1.722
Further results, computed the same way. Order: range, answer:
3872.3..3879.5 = 1.493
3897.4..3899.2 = 1.587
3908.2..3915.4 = 1.959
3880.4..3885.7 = 1.258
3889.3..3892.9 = 1.515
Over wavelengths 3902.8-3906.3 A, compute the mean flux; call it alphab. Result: 1.76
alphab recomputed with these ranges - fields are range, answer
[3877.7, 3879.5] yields 1.41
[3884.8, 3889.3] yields 1.16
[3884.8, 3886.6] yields 1.23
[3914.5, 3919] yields 1.87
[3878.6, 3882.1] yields 1.27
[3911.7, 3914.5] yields 1.82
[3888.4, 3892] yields 1.27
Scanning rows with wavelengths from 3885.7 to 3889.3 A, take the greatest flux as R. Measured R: 1.201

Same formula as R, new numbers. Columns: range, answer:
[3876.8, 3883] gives 1.447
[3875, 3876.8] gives 1.413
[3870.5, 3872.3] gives 1.484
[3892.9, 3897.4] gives 1.582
